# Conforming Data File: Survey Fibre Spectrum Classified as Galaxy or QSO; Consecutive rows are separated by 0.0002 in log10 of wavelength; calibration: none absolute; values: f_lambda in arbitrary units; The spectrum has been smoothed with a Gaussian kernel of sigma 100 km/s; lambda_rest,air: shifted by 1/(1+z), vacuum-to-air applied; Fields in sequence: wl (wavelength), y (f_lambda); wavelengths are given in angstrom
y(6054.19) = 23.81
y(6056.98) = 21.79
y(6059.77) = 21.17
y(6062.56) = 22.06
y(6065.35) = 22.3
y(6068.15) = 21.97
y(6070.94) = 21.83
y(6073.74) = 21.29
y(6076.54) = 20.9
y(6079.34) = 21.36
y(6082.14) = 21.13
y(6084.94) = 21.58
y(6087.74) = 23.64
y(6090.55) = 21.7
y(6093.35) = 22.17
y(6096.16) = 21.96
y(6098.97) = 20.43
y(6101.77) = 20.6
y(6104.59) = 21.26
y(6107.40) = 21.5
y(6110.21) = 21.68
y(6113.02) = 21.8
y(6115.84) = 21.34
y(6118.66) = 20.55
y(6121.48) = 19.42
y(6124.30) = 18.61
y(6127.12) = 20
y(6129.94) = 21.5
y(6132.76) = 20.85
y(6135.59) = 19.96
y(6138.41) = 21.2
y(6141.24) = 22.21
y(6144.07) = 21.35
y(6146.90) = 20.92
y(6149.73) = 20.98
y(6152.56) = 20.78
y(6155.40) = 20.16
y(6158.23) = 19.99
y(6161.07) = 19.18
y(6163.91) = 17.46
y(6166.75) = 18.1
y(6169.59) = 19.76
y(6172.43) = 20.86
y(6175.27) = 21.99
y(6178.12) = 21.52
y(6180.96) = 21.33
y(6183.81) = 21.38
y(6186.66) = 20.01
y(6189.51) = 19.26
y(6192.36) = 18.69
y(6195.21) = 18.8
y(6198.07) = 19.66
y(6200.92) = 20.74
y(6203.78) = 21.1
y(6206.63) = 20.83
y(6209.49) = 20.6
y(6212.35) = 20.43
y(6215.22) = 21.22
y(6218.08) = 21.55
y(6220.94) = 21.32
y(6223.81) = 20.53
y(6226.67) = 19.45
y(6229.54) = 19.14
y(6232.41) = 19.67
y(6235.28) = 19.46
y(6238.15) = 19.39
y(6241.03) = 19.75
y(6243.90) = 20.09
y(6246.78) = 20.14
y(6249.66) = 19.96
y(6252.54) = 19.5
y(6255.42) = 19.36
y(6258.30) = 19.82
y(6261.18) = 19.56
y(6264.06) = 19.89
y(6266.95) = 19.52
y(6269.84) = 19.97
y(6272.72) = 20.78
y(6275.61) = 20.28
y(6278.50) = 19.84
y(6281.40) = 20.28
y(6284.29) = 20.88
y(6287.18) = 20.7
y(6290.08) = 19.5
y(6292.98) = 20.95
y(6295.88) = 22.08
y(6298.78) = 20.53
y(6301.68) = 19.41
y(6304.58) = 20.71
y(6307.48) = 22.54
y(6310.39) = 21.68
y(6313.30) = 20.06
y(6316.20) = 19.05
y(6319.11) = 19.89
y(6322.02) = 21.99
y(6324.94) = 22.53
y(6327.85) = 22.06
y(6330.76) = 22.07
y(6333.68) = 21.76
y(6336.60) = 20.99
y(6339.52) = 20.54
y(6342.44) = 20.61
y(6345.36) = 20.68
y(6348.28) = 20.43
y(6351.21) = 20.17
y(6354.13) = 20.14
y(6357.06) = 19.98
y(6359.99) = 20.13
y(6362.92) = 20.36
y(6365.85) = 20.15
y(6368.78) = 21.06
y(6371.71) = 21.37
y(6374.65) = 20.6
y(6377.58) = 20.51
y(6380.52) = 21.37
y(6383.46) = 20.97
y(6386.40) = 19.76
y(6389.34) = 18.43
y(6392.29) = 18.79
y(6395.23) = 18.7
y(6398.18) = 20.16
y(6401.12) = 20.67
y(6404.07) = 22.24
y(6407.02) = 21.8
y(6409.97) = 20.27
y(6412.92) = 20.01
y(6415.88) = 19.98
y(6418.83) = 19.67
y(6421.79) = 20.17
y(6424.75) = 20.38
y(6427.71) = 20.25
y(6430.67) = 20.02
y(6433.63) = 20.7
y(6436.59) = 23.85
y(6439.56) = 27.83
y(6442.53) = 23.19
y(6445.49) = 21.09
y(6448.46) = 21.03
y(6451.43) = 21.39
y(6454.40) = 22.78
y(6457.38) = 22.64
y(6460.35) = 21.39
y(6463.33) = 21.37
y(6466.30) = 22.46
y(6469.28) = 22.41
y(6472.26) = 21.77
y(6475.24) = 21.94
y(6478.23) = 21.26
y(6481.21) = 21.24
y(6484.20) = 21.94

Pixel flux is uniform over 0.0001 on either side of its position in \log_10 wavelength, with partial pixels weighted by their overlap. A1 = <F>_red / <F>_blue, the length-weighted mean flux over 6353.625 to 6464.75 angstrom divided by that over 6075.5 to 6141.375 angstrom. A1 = 0.99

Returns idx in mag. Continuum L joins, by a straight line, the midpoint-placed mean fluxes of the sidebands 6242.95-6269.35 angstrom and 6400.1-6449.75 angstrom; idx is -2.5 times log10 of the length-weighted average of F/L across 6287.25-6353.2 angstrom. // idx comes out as -0.03 mag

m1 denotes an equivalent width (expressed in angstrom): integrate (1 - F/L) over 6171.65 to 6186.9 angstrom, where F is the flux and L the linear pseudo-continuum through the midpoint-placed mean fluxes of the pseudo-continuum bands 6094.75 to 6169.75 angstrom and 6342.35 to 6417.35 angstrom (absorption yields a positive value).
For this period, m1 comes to -0.6 angstrom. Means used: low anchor 20.5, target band 21.3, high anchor 20.4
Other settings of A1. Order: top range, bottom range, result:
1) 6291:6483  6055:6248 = 1.02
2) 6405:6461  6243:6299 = 1.07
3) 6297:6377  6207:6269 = 1.04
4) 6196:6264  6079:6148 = 0.95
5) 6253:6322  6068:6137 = 0.96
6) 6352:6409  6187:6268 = 1.02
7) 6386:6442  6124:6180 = 1.02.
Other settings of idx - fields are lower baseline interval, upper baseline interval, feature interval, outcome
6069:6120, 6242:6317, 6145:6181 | 0.04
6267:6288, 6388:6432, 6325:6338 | -0.08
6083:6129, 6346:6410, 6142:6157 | 0.01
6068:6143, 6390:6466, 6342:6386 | 0.03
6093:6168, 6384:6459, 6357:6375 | 0.02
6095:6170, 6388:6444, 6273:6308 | 0.01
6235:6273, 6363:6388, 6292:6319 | -0.03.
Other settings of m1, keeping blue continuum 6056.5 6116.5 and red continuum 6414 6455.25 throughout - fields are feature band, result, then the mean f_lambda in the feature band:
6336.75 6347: 0.4 angstrom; 20.7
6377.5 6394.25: 1.3 angstrom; 19.9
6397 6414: 0.5 angstrom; 20.9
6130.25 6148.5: 0.4 angstrom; 21.1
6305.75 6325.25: 0.5 angstrom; 21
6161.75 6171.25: 1.3 angstrom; 18.6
